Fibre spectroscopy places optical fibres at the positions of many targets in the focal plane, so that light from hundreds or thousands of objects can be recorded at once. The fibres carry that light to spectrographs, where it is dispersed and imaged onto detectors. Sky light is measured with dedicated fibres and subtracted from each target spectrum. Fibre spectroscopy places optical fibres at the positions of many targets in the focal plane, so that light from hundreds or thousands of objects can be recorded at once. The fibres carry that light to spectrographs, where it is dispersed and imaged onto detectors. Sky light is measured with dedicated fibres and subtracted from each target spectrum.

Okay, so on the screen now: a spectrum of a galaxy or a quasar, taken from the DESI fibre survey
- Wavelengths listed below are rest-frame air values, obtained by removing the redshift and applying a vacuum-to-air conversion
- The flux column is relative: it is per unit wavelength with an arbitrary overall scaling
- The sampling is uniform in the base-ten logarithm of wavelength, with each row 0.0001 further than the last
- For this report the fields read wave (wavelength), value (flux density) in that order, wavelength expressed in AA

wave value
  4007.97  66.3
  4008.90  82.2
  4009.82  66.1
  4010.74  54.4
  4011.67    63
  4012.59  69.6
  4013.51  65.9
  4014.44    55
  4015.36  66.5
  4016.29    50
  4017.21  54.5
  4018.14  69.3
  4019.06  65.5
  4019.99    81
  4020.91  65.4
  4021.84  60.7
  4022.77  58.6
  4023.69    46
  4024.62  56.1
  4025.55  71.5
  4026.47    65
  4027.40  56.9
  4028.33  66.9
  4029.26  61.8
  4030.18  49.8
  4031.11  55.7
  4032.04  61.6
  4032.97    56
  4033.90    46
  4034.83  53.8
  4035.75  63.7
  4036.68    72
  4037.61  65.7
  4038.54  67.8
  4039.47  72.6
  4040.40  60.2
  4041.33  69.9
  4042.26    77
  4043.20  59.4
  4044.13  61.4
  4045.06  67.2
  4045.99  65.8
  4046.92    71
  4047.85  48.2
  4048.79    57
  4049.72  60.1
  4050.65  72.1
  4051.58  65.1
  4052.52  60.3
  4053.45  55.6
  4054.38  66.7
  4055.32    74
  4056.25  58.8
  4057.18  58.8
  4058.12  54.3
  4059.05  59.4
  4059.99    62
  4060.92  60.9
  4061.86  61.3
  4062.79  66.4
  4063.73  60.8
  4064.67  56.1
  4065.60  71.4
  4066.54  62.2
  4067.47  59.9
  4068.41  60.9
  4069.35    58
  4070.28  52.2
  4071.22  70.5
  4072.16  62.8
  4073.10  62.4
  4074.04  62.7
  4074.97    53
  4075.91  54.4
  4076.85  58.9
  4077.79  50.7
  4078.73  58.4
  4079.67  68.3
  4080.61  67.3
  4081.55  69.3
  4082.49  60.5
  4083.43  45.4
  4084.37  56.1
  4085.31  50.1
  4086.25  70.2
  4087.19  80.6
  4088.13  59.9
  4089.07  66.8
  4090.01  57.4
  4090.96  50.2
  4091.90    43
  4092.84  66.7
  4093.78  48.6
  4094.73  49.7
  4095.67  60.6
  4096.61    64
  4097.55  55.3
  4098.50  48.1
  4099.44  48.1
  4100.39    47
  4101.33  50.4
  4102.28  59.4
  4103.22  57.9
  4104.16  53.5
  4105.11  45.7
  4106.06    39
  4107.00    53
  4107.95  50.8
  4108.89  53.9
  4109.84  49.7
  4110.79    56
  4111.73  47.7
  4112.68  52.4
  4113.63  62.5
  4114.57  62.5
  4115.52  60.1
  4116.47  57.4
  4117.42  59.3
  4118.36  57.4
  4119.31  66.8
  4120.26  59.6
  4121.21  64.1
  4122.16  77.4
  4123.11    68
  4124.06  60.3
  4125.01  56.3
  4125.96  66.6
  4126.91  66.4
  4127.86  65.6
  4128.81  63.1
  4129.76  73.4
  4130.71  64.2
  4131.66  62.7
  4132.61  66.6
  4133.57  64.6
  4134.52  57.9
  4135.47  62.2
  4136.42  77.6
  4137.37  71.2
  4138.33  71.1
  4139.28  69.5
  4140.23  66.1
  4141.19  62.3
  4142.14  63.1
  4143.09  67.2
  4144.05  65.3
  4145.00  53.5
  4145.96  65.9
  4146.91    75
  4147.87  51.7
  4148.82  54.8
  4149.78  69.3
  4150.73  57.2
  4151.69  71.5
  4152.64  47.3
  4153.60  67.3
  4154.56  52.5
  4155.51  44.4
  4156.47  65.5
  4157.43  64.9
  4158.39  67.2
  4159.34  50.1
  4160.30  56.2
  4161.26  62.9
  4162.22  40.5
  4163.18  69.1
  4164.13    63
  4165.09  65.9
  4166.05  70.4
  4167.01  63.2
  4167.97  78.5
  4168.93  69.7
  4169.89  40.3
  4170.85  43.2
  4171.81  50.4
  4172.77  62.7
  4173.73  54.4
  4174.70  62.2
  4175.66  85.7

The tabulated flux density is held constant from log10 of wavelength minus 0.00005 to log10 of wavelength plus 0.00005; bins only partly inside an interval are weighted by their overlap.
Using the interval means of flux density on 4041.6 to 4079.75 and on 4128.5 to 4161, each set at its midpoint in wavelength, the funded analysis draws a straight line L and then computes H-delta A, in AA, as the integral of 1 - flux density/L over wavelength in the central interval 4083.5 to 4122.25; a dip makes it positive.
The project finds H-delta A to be 3.8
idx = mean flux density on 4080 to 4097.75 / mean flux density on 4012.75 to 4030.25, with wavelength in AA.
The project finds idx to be 0.96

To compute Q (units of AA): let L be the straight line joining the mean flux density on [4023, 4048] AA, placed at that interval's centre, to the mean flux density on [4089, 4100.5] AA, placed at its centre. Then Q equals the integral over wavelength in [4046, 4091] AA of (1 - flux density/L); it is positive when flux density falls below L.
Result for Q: -2.87 AA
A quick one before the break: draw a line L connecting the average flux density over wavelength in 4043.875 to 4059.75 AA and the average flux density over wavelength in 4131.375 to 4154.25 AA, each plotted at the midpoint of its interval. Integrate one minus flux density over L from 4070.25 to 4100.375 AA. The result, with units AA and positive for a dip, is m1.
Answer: 2.1 AA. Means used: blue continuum 62.1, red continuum 64.1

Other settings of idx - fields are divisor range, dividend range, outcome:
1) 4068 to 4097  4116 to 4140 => 1.10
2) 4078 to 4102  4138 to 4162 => 1.07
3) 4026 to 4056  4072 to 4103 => 0.92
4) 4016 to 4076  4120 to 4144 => 1.07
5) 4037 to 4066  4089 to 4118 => 0.85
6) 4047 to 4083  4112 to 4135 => 1.03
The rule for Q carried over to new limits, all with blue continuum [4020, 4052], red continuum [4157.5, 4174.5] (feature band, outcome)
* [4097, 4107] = 1.7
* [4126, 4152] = -2.2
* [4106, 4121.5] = 1.1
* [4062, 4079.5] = 0.4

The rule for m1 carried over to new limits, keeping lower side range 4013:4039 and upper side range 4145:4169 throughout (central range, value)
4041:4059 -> -0.60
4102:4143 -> 0.15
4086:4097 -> 0.30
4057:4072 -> 0.04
